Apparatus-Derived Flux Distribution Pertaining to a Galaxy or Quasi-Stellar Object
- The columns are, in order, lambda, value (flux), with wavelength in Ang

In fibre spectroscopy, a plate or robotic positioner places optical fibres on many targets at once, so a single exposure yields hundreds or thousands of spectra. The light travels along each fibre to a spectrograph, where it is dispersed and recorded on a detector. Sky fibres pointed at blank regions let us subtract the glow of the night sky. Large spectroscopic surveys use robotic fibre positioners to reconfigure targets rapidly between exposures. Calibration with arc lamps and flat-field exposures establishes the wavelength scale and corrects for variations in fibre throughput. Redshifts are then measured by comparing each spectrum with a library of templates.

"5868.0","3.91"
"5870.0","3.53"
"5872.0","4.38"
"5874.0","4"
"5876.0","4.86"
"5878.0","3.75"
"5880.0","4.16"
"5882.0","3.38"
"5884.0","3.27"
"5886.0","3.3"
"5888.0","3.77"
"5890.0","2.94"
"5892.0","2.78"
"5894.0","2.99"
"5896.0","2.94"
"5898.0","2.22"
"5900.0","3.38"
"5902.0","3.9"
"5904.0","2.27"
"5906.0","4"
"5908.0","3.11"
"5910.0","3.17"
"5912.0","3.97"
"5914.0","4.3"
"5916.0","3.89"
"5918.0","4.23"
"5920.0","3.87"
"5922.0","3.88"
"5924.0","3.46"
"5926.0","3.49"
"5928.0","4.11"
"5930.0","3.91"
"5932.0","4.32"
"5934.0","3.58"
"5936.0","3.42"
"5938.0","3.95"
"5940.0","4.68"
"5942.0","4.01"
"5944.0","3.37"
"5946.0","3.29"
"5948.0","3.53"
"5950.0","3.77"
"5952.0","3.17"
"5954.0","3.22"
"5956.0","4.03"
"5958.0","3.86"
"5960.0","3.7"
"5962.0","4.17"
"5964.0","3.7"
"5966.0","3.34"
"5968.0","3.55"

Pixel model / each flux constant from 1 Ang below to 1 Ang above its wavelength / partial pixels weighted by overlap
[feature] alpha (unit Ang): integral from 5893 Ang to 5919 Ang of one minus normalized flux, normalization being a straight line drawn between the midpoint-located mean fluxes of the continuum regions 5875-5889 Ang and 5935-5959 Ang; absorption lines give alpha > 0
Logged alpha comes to 2.33 Ang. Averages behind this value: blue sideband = 3.78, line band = 3.41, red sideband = 3.69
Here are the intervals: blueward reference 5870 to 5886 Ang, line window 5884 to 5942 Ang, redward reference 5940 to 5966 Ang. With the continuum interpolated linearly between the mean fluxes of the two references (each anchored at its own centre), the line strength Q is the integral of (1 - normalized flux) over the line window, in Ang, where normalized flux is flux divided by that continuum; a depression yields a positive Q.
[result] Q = 3.4 Ang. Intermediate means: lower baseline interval 3.9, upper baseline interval 3.68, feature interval 3.57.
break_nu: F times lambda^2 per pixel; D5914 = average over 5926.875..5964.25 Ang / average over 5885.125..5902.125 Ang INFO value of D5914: 1.24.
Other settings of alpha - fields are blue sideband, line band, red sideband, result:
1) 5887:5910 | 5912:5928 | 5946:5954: -3.2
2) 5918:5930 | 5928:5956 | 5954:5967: 0.4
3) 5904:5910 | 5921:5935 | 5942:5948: -1.8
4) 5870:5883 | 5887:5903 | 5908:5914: 2.9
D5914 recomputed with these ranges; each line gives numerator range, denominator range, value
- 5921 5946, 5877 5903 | 1.18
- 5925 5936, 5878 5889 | 1.09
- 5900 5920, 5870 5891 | 0.98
